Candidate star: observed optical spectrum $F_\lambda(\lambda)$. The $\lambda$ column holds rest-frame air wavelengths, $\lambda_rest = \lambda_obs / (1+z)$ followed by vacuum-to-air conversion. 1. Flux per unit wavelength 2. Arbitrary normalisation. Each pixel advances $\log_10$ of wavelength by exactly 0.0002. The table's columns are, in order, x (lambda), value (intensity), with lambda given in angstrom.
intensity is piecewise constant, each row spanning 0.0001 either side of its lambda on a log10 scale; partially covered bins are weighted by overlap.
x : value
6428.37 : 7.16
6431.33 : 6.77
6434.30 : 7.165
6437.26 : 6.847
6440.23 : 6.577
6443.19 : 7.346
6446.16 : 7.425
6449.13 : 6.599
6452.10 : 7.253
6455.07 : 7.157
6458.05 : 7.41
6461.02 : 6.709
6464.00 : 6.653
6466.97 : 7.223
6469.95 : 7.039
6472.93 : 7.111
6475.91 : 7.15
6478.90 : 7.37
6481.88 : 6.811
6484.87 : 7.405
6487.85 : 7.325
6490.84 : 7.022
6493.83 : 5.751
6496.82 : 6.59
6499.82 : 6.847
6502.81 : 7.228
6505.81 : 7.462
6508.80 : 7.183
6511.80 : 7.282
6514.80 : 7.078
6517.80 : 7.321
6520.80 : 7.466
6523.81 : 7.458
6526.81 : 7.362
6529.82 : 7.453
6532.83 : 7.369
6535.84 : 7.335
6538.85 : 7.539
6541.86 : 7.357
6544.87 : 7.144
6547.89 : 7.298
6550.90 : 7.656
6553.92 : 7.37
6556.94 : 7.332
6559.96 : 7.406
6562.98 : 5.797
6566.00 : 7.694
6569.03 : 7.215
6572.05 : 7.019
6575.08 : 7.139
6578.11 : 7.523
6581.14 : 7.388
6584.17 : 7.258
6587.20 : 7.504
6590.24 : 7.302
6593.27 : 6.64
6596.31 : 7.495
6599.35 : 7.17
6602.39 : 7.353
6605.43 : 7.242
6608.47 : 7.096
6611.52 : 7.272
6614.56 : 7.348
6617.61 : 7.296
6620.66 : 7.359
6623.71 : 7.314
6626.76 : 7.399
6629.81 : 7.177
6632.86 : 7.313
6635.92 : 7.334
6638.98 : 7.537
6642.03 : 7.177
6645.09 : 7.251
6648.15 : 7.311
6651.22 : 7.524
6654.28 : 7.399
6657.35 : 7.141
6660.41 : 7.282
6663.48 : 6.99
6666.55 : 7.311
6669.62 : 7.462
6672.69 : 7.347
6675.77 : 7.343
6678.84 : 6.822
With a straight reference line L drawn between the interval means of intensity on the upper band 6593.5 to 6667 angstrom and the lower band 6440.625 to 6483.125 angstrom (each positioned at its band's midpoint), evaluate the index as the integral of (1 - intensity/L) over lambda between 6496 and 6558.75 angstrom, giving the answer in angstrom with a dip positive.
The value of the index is -1.2 angstrom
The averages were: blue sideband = 7.08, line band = 7.3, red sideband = 7.28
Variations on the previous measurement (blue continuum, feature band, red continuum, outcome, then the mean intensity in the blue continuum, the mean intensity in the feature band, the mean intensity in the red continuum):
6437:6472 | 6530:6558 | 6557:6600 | -0.9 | 7.03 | 7.38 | 7.19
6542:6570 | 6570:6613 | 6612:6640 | 0.2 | 7.22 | 7.24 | 7.34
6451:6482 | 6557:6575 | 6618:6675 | 0.4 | 7.09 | 7.06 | 7.31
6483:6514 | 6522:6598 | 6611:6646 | -1.4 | 7.01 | 7.28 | 7.32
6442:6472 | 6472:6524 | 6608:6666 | 0.2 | 7.08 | 7.09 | 7.29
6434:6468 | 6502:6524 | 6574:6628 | -0.5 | 7.02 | 7.3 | 7.28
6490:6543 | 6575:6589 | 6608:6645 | -0.3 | 7.17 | 7.38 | 7.31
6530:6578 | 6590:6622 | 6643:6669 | 0.2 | 7.26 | 7.23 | 7.28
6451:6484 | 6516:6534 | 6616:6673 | -0.6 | 7.08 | 7.4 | 7.31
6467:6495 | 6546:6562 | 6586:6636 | -0.4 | 7.02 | 7.35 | 7.27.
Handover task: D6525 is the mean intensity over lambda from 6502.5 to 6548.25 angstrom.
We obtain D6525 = 7.34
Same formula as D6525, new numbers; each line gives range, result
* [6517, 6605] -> 7.29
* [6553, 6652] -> 7.26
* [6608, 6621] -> 7.28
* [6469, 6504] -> 6.97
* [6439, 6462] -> 7.07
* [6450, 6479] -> 7.08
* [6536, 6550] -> 7.35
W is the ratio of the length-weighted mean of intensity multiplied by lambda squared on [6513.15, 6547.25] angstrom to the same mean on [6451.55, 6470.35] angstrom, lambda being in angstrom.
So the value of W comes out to 1.1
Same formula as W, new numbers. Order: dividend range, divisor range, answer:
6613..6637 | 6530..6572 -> 1.03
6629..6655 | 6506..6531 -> 1.04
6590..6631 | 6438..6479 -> 1.08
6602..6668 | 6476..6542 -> 1.06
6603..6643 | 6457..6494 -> 1.09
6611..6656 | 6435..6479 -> 1.10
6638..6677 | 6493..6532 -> 1.07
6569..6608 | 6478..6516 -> 1.06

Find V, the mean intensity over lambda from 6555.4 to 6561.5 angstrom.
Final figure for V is 7.36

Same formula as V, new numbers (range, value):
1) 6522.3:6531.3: 7.42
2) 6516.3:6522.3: 7.4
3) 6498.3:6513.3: 7.2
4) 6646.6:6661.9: 7.33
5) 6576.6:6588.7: 7.42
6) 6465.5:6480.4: 7.18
